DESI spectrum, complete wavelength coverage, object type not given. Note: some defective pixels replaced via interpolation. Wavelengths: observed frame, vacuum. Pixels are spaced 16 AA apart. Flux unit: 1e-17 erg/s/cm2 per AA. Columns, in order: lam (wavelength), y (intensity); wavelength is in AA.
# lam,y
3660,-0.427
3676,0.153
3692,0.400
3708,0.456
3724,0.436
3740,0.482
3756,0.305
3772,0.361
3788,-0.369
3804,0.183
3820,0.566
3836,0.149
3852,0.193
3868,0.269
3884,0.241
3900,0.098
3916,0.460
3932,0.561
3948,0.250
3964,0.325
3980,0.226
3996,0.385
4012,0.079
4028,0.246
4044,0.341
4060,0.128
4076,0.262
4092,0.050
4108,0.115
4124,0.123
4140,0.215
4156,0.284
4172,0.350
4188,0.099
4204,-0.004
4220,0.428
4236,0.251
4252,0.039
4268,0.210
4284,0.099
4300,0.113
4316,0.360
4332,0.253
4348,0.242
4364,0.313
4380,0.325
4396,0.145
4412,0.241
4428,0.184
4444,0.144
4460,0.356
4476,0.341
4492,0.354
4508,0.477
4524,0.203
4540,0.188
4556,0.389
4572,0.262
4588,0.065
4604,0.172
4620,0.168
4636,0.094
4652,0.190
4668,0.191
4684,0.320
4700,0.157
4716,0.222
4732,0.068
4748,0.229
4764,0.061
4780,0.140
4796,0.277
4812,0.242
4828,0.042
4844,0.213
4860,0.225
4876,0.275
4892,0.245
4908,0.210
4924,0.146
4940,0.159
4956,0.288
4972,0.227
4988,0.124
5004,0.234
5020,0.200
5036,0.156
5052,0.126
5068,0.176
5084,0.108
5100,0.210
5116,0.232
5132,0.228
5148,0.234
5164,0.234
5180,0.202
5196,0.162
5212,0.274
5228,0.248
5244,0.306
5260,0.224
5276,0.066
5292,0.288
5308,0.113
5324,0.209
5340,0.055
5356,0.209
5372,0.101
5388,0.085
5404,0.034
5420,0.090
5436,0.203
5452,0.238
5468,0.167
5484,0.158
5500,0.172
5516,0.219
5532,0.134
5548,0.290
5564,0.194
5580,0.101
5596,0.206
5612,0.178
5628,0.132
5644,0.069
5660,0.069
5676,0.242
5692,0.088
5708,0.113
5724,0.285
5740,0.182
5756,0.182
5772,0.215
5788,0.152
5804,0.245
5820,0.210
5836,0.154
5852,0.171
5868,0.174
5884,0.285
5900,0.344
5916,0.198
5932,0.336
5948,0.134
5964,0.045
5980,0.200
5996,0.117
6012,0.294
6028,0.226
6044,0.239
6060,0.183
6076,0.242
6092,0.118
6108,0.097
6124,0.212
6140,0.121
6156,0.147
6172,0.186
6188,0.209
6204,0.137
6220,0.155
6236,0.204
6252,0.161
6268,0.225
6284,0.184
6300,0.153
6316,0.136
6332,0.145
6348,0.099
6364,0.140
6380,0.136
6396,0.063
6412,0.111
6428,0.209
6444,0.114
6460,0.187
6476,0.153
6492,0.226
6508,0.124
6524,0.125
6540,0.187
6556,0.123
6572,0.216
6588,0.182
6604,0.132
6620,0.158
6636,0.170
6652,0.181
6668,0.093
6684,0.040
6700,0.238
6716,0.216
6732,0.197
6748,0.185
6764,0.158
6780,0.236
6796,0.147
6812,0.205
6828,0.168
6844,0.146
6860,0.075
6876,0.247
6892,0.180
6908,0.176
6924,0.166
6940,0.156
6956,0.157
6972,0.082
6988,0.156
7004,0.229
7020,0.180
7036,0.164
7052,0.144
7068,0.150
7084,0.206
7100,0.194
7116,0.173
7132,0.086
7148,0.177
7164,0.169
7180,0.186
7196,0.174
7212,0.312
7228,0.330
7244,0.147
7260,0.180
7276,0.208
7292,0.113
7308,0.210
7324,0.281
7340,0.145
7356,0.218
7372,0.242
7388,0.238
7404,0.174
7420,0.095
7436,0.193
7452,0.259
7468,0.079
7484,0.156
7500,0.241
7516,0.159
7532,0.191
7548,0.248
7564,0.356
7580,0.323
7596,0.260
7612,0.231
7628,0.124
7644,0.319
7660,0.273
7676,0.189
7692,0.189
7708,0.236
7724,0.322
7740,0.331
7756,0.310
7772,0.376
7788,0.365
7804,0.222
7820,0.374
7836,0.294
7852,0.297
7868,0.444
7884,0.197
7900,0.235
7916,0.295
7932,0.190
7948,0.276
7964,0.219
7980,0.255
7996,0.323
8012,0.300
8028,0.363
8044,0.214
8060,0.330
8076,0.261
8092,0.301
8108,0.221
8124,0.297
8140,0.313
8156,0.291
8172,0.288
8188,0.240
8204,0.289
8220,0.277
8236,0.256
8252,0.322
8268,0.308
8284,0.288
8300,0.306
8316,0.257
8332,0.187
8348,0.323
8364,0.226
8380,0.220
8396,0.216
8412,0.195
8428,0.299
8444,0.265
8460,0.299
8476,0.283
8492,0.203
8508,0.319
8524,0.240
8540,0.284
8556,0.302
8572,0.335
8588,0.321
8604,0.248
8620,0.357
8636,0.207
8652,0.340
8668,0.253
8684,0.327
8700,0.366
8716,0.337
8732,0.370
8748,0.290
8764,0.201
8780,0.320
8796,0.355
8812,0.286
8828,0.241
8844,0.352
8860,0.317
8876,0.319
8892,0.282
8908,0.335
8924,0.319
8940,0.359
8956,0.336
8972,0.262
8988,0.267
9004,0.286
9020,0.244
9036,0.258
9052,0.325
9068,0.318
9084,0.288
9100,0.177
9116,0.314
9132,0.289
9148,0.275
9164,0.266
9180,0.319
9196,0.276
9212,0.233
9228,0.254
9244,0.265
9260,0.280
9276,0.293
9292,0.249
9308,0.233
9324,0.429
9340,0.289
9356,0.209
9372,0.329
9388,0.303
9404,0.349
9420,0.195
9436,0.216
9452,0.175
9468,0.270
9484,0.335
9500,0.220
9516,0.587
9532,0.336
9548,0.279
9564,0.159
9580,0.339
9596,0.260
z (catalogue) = 0.93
